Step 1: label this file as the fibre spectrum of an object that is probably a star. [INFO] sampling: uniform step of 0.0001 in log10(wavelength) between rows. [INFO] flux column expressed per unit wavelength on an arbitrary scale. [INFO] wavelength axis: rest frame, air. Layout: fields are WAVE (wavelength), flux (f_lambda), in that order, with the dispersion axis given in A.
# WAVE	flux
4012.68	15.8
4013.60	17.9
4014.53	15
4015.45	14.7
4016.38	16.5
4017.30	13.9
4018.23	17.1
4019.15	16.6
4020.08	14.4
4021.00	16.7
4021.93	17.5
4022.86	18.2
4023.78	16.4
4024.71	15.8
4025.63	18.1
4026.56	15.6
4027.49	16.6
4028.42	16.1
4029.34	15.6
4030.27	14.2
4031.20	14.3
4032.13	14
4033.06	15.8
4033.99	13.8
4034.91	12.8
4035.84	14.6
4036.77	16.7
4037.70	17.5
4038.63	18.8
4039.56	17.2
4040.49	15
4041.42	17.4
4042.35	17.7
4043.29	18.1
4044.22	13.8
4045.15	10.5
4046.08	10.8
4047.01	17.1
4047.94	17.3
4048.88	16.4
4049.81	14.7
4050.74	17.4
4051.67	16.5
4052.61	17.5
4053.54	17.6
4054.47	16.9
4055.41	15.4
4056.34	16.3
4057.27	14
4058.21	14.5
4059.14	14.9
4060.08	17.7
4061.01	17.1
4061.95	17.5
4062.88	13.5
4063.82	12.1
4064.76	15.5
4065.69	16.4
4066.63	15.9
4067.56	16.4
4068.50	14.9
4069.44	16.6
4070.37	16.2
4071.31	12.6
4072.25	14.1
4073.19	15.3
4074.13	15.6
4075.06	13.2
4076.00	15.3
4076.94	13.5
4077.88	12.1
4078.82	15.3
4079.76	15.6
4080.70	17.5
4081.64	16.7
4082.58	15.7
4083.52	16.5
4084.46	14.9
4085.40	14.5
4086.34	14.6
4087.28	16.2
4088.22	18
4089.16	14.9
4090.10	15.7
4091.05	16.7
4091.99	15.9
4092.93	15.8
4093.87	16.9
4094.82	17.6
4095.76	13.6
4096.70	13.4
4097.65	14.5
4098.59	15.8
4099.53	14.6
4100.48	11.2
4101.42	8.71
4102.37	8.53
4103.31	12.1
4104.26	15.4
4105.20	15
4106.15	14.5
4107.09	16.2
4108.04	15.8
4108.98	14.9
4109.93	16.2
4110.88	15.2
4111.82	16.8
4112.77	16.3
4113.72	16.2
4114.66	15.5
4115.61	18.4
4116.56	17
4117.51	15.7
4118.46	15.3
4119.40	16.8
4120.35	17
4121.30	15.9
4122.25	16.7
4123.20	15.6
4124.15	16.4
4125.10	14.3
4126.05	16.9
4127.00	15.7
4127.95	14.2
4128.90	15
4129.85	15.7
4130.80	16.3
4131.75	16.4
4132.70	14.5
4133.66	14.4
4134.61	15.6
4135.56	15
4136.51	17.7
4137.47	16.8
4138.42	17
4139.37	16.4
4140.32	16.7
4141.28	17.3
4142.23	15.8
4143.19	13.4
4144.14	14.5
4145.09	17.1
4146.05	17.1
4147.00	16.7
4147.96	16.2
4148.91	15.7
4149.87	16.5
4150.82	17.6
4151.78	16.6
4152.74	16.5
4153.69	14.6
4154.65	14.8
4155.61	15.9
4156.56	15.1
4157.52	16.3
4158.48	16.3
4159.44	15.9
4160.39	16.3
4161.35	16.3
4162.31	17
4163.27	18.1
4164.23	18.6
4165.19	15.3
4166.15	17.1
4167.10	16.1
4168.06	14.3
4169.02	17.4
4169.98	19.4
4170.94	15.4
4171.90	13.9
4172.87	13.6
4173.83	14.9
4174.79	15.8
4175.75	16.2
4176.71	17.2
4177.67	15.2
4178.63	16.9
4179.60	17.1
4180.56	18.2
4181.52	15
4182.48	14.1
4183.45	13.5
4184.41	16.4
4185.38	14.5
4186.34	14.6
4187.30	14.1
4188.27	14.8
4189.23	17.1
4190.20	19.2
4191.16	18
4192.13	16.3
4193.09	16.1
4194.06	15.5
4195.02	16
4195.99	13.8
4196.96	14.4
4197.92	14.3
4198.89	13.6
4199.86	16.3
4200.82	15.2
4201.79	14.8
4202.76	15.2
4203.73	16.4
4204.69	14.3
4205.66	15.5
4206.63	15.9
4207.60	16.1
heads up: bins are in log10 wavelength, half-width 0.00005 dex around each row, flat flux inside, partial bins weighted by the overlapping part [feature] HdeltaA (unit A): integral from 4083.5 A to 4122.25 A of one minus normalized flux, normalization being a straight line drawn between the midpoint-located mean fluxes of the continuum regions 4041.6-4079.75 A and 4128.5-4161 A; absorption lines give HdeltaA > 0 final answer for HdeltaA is 1.1 A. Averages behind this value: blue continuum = 15.4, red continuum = 16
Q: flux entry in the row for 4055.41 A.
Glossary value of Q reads 15.4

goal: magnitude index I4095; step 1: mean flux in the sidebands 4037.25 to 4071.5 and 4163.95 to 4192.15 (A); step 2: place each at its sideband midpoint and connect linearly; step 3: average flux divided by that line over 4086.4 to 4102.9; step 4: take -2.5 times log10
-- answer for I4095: 0.09 mag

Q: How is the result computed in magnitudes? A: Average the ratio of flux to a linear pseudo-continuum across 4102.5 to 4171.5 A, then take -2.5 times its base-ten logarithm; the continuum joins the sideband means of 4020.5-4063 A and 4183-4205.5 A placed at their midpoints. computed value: -0.027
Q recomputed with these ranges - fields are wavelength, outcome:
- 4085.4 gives 14.5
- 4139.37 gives 16.4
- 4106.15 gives 14.5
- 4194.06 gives 15.5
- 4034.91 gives 12.8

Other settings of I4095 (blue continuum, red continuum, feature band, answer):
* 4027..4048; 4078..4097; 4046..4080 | 0.01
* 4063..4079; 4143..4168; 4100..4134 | 0.03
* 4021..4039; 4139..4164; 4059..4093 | 0.04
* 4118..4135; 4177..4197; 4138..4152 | -0.04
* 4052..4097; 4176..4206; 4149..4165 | -0.05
